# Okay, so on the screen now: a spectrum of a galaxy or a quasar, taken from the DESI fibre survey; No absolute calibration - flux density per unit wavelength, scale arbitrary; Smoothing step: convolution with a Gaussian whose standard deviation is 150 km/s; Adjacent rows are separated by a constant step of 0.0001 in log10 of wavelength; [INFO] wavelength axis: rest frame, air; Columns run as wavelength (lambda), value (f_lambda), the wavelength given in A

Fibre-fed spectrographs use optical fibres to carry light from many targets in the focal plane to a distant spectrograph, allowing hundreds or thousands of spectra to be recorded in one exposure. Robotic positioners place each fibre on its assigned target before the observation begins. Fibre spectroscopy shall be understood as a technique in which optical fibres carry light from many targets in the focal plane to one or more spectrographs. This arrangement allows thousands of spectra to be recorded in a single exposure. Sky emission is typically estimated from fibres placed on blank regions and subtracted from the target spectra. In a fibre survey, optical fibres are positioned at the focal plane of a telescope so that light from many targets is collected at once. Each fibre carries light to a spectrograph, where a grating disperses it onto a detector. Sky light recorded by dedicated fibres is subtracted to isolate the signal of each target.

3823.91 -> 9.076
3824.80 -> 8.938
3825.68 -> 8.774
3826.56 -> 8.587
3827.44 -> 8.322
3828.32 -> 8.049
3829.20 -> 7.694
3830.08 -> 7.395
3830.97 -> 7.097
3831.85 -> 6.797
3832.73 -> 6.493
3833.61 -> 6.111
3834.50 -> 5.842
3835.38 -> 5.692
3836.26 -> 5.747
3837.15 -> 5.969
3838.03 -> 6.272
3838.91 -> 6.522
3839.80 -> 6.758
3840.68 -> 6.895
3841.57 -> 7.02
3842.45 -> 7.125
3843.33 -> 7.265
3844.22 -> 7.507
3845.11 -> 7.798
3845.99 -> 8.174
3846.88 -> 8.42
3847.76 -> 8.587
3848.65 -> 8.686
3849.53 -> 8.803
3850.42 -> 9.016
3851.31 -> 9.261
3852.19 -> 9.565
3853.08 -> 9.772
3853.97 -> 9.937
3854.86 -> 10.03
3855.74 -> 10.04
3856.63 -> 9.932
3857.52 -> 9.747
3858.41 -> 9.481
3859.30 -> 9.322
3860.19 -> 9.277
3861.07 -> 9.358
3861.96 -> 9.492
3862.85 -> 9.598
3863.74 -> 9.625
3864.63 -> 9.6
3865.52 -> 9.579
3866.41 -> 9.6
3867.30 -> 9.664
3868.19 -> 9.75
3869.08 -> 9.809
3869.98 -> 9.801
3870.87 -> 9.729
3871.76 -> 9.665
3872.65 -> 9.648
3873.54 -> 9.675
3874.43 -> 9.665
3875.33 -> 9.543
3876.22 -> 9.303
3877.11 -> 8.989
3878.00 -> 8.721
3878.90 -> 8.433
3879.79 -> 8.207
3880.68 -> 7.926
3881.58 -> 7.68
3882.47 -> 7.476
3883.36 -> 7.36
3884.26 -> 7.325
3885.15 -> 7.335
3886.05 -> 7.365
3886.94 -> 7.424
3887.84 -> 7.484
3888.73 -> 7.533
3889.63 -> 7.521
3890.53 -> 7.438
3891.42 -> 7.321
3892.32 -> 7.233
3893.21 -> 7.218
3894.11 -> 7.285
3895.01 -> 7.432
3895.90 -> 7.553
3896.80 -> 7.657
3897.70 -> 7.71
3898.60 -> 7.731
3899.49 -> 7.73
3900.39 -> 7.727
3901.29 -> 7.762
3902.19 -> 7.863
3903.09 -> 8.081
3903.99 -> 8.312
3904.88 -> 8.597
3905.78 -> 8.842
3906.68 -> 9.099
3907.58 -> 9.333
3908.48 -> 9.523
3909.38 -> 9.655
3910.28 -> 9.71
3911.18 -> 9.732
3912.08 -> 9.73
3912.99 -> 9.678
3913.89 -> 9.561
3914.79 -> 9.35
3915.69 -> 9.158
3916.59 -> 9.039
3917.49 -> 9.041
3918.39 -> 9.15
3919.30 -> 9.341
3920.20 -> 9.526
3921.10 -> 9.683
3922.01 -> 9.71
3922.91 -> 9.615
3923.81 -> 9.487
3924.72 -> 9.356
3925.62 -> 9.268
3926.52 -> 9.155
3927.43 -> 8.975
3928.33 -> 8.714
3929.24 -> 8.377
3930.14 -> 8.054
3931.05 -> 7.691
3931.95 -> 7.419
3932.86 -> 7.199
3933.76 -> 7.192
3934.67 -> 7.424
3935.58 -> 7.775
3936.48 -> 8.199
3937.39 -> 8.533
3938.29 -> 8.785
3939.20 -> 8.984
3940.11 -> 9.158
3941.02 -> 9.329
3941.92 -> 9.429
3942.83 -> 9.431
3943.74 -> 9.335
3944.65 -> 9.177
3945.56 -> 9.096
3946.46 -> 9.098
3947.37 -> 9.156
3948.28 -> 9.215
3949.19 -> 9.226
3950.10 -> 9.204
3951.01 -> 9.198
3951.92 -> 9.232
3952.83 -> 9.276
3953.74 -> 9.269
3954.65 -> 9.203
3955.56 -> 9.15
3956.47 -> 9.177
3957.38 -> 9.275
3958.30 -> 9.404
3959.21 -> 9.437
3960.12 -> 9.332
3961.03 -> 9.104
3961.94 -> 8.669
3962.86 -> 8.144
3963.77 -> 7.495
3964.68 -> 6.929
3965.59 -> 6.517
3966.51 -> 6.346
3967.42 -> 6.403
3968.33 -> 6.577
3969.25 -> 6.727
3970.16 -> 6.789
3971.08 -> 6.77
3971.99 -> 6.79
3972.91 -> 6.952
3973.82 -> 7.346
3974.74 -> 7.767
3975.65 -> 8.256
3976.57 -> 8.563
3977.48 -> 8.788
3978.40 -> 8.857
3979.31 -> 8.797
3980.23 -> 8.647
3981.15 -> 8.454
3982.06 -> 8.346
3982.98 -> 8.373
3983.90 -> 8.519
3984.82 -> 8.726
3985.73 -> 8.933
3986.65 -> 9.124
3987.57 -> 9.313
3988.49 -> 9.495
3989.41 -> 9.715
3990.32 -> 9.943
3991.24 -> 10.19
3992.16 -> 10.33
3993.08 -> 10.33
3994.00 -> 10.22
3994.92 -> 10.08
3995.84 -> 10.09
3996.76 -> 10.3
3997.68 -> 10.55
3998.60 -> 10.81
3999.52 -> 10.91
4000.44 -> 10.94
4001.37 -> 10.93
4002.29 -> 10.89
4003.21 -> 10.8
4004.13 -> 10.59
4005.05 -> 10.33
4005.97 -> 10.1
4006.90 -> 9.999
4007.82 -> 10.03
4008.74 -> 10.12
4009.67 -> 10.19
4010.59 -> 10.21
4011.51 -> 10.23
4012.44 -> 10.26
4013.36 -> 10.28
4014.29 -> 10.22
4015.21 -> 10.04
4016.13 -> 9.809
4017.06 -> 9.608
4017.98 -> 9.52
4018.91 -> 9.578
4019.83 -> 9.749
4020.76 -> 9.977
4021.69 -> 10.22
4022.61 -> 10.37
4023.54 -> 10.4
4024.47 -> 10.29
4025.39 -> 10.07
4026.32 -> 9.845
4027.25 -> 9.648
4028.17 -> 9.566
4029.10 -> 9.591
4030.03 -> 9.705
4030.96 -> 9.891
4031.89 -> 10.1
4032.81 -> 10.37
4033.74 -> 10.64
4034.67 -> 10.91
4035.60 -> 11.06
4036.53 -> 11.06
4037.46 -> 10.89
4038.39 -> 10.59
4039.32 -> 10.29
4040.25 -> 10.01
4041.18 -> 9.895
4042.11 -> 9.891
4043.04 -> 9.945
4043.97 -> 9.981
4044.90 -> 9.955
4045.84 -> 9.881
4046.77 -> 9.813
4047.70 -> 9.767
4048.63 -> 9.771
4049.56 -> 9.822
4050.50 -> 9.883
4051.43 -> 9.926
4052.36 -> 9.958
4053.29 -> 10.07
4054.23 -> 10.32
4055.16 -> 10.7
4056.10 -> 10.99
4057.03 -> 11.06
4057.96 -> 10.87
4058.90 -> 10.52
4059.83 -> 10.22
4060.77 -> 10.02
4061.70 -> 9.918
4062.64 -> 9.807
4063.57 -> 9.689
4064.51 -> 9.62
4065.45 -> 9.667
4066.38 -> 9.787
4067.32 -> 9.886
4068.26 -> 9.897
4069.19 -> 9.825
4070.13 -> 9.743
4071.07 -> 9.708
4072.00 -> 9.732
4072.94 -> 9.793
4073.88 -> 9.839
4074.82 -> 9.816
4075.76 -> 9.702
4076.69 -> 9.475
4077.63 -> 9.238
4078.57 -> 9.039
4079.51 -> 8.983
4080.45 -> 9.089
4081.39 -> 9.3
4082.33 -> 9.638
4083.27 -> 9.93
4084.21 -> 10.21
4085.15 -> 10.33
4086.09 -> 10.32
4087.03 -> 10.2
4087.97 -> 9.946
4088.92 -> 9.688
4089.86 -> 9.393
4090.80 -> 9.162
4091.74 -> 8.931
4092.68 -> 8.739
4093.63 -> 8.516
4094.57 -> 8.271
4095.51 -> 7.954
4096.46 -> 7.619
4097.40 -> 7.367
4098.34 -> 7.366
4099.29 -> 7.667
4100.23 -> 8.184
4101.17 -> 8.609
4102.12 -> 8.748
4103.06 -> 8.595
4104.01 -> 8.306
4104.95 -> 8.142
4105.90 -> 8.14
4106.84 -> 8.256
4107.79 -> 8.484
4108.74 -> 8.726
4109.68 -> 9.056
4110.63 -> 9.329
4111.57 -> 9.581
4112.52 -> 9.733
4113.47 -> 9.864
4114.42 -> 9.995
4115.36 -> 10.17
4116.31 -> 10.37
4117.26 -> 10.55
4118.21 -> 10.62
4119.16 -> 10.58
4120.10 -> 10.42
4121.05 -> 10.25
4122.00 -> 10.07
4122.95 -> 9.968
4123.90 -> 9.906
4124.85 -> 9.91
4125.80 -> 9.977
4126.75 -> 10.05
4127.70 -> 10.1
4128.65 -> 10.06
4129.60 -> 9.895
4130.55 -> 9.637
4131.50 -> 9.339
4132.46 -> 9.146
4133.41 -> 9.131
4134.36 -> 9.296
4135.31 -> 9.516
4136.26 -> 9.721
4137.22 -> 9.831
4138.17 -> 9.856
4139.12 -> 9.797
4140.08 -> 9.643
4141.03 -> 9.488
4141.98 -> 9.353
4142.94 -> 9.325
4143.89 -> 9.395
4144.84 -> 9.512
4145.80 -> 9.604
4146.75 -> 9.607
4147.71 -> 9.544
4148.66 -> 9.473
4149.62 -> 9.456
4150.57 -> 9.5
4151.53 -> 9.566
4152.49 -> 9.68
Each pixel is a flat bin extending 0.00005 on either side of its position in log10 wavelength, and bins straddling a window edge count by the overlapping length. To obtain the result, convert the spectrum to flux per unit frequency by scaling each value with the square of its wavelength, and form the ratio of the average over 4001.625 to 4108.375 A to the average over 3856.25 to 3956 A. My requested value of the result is 1.2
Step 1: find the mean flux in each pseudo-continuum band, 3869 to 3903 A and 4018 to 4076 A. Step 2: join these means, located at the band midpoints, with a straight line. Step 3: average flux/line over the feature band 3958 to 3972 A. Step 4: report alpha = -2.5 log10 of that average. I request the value 0.19 mag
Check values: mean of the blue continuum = 8.12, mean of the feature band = 7.6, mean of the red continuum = 10.1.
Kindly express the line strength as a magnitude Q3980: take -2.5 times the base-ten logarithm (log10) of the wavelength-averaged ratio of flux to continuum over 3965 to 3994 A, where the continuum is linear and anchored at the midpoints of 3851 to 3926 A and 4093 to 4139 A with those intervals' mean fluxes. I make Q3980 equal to 0.09 mag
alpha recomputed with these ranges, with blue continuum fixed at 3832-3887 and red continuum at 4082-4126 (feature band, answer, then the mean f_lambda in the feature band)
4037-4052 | -0.108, 10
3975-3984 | 0.039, 8.55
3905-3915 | -0.098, 9.44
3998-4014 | -0.168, 10.4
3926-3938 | 0.081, 8.07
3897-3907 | 0.064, 8.11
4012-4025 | -0.119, 10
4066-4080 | -0.054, 9.63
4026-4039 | -0.141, 10.3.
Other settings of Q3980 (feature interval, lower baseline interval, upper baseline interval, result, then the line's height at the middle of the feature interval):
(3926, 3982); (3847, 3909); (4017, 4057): 0.12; 9.37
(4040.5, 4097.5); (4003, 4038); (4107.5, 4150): 0.03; 9.97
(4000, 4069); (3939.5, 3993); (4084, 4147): -0.14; 8.96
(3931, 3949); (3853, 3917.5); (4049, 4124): 0.04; 8.96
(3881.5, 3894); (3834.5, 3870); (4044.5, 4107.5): 0.18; 8.71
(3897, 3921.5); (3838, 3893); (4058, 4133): -0.02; 8.77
